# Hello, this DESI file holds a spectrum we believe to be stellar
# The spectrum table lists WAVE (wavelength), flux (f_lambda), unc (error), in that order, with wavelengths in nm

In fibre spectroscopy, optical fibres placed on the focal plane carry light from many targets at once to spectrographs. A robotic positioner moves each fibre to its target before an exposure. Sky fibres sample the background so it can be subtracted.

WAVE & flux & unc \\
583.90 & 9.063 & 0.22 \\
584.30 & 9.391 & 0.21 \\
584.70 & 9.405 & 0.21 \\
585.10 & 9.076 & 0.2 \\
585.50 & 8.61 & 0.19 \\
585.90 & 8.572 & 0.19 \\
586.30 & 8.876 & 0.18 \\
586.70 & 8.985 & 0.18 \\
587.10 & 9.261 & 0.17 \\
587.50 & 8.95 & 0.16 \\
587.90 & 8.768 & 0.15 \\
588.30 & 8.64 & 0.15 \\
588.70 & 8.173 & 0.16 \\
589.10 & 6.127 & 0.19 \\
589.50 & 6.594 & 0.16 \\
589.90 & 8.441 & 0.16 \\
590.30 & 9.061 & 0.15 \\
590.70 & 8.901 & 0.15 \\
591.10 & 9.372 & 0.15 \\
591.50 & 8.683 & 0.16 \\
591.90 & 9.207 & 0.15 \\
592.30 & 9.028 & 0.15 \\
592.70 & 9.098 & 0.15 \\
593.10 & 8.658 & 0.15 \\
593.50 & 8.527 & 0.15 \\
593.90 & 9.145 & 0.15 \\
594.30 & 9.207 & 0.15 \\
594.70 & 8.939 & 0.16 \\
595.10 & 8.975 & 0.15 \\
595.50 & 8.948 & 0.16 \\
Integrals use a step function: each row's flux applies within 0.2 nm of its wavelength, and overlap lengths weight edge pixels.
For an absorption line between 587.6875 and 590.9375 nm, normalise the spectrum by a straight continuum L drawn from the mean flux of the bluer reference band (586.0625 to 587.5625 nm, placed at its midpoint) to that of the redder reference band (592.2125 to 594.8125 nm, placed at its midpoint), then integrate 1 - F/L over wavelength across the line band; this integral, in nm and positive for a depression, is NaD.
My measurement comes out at 0.32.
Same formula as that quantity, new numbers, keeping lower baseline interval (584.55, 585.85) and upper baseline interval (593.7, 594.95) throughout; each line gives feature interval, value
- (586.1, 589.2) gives 0.155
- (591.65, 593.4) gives 0.020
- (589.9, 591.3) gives 0.004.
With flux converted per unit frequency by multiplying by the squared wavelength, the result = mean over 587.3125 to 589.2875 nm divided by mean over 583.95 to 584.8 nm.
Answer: 0.88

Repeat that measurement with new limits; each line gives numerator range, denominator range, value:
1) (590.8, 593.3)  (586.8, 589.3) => 1.09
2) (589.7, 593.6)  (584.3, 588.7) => 1.02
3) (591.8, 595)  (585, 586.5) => 1.05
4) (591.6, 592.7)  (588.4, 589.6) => 1.29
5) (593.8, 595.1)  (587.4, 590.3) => 1.16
